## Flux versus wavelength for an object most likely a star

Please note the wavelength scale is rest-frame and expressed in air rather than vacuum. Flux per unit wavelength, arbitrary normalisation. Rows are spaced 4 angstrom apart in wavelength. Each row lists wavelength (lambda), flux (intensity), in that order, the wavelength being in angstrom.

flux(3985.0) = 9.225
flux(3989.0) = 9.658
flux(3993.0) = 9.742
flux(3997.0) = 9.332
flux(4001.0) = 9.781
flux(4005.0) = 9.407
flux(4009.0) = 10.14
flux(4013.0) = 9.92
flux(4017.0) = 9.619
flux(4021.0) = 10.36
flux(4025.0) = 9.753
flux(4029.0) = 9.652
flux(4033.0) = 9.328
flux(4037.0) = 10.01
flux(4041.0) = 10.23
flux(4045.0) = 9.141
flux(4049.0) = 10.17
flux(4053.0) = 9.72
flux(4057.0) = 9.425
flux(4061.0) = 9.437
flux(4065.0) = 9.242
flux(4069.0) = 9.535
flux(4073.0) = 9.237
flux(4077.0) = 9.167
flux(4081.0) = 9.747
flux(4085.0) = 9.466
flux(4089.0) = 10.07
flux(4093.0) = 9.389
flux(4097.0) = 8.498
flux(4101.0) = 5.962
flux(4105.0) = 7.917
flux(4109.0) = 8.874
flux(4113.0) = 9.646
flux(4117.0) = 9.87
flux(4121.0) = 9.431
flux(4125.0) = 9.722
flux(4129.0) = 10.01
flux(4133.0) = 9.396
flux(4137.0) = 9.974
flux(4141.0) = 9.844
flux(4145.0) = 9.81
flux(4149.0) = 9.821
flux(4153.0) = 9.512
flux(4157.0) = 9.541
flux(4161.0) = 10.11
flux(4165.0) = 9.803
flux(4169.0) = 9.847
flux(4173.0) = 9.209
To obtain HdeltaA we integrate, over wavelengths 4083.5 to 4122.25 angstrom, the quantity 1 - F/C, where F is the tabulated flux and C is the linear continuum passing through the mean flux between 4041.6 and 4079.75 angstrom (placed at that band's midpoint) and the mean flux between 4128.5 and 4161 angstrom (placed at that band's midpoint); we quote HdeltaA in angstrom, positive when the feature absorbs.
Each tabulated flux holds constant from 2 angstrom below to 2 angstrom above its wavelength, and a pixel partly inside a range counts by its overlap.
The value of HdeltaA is 2.9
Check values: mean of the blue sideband 9.49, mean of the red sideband 9.75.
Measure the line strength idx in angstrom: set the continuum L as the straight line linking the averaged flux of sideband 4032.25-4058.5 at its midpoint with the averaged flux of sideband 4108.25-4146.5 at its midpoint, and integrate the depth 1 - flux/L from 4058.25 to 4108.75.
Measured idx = 3.84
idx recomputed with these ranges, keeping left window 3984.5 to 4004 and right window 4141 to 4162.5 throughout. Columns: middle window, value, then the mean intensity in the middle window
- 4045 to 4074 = 0.37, 9.52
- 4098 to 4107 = 2.40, 7.11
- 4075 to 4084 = 0.20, 9.46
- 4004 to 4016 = -0.32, 9.84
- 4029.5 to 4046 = -0.15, 9.71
